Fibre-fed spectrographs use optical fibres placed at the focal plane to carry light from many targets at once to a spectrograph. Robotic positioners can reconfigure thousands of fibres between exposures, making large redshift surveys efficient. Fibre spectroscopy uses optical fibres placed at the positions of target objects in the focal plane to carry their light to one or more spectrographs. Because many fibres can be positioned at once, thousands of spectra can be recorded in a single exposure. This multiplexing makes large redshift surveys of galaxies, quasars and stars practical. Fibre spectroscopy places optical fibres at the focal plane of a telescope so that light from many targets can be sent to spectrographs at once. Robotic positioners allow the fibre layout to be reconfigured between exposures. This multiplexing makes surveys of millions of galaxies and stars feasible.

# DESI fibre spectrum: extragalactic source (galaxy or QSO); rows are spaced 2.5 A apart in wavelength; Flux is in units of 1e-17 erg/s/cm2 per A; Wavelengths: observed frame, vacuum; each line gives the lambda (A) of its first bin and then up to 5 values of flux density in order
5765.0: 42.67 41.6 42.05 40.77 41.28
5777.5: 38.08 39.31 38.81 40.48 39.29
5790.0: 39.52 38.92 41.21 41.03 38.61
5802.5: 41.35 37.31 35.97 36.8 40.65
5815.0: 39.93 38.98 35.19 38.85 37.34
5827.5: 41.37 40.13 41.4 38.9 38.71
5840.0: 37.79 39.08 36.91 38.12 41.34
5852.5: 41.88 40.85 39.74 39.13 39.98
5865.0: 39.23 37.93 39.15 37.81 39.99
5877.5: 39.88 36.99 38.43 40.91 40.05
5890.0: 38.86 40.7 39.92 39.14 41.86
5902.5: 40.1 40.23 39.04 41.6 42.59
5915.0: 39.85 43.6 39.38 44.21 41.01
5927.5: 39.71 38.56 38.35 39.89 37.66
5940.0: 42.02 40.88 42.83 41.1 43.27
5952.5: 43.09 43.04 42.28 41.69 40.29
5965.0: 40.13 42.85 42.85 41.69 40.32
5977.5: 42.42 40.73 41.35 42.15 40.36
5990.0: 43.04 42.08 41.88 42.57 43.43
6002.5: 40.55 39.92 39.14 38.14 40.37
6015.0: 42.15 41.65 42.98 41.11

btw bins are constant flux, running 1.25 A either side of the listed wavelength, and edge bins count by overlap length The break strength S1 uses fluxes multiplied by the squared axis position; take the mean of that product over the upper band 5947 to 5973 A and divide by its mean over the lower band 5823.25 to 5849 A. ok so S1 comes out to 1.1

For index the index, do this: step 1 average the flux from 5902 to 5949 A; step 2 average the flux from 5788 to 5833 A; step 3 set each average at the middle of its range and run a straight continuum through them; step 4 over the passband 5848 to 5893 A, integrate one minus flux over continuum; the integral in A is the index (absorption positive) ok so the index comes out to 0.4 A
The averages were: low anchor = 39.1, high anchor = 40.7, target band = 39.6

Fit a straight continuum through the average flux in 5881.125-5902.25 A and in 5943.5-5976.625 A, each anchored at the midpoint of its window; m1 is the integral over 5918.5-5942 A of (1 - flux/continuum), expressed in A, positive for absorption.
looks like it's 0.5 A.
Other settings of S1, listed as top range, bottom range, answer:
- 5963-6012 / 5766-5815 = 1.11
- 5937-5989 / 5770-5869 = 1.11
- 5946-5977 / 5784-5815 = 1.13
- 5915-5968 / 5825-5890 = 1.08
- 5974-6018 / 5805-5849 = 1.13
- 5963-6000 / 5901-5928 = 1.04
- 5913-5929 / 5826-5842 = 1.07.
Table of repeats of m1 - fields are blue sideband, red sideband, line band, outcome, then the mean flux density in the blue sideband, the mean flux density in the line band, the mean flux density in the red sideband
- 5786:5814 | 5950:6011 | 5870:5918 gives 0.49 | 39.2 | 40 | 41.5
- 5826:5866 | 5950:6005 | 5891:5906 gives 0.08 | 39.6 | 40.3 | 41.8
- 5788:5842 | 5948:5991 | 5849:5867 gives -0.17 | 39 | 40.2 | 41.8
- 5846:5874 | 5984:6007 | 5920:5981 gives -0.41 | 39.5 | 41.2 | 41.7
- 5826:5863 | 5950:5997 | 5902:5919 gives -0.10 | 39.7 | 41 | 41.8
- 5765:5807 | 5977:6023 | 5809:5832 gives 0.74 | 40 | 38.9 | 41.4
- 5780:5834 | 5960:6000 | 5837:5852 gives 0.35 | 39.2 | 38.8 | 41.7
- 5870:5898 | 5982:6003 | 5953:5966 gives -0.13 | 39.3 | 41.6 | 42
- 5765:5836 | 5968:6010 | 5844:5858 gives 0.06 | 39.5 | 39.9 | 41.5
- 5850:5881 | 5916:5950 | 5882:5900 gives 0.03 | 39.5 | 39.9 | 40.8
